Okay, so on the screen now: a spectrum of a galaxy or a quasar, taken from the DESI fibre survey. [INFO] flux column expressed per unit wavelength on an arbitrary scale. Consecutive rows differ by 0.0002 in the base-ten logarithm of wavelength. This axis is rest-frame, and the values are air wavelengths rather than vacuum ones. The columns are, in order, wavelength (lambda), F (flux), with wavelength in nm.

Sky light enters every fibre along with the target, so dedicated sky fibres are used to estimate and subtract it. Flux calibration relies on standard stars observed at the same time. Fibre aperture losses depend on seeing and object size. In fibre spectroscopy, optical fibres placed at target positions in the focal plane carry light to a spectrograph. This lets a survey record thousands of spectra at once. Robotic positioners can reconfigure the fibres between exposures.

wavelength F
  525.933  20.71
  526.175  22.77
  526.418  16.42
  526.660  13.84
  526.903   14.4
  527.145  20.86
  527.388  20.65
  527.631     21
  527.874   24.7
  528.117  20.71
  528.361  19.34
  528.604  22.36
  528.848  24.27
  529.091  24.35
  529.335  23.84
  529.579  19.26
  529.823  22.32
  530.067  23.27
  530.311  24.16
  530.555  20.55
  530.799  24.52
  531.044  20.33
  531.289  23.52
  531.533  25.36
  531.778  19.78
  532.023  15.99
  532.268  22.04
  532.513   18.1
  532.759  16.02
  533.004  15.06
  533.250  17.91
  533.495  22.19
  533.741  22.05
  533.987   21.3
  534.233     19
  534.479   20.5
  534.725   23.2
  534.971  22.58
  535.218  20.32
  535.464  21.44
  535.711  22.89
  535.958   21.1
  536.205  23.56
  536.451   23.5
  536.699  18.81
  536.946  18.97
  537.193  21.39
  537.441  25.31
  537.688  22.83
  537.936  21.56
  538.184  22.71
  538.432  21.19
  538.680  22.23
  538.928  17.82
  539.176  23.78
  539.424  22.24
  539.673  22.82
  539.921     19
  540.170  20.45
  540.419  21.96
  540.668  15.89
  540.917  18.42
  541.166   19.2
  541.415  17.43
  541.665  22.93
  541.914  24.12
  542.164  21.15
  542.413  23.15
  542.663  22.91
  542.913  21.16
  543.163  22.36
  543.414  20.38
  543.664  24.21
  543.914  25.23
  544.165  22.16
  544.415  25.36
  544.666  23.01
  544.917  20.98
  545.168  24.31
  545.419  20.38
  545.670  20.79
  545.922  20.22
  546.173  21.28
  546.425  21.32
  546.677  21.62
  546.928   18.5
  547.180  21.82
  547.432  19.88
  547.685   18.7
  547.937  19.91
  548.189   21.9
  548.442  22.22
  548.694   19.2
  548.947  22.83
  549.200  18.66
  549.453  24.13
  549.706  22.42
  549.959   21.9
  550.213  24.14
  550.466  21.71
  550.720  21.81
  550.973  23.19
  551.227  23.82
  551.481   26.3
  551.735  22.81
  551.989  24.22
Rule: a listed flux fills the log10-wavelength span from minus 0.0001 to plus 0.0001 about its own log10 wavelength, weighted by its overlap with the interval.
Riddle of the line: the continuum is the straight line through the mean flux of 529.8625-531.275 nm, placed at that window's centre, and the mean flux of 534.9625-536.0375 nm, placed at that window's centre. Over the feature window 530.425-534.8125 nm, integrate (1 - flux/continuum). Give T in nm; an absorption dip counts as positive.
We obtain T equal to 0.355 nm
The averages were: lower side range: 22.6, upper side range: 21.6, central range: 20.4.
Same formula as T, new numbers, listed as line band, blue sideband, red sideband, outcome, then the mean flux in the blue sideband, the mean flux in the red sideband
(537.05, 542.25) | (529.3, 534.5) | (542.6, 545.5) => 0.20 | 20.7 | 22.7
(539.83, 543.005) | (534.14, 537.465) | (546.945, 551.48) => 0.15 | 21.5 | 21.7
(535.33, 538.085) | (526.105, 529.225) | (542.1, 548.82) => -0.12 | 20.4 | 21.6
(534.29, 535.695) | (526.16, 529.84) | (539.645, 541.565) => -0.12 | 20.6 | 19.3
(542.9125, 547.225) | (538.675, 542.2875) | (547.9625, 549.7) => -0.19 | 20.6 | 21.5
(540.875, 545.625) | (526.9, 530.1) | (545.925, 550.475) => -0.17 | 21.7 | 21.2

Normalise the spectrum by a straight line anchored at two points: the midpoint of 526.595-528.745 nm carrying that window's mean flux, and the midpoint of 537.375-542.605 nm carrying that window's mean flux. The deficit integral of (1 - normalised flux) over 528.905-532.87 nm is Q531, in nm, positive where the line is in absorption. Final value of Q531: -0.24 nm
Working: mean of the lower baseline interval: 20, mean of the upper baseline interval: 21.2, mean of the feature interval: 21.5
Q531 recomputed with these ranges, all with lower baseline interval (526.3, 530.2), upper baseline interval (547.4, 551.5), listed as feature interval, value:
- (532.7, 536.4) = 0.06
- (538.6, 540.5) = 0.01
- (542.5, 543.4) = -0.02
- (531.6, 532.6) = 0.08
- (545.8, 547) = 0.06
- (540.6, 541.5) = 0.15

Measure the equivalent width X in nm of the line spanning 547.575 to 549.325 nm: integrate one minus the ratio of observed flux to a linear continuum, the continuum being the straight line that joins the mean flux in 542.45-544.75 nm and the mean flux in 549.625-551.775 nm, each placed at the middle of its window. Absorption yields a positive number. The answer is 0.196 nm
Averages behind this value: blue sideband 23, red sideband 23.1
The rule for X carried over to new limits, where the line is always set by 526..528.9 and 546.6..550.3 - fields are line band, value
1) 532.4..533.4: 0.17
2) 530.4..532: -0.14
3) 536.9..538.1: -0.10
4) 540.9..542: 0.02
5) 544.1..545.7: -0.12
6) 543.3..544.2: -0.10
